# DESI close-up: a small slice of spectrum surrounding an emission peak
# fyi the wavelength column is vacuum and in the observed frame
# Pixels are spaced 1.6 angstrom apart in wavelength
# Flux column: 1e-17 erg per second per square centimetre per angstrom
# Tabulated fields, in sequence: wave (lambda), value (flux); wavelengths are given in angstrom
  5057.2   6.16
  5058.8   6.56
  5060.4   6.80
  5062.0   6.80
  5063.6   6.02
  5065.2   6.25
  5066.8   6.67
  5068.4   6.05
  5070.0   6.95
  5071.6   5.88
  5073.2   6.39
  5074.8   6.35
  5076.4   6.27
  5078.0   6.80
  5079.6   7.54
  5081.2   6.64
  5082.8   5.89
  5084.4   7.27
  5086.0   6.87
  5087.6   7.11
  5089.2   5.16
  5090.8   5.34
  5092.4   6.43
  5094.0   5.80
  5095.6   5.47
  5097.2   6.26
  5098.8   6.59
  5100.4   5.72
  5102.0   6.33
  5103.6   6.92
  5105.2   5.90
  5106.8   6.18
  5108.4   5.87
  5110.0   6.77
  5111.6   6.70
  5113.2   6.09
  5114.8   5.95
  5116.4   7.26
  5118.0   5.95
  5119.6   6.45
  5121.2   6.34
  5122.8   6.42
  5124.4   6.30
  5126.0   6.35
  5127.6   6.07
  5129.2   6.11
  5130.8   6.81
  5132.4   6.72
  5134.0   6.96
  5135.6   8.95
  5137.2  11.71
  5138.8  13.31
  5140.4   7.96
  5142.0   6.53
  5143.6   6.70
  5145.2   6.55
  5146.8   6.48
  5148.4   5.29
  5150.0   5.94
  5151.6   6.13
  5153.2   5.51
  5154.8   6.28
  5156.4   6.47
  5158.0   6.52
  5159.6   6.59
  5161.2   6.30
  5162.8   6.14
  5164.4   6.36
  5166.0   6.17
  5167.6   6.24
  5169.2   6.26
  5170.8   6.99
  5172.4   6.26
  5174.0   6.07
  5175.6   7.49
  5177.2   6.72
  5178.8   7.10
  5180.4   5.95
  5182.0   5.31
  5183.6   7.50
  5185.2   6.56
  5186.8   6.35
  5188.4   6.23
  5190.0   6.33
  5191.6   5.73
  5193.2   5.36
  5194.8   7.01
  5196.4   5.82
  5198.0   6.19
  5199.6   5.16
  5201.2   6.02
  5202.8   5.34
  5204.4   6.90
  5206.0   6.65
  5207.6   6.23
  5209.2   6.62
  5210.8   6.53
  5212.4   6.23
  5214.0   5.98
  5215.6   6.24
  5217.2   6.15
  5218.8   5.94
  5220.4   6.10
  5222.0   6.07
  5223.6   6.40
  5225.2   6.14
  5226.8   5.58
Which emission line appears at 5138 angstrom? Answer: H-gamma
